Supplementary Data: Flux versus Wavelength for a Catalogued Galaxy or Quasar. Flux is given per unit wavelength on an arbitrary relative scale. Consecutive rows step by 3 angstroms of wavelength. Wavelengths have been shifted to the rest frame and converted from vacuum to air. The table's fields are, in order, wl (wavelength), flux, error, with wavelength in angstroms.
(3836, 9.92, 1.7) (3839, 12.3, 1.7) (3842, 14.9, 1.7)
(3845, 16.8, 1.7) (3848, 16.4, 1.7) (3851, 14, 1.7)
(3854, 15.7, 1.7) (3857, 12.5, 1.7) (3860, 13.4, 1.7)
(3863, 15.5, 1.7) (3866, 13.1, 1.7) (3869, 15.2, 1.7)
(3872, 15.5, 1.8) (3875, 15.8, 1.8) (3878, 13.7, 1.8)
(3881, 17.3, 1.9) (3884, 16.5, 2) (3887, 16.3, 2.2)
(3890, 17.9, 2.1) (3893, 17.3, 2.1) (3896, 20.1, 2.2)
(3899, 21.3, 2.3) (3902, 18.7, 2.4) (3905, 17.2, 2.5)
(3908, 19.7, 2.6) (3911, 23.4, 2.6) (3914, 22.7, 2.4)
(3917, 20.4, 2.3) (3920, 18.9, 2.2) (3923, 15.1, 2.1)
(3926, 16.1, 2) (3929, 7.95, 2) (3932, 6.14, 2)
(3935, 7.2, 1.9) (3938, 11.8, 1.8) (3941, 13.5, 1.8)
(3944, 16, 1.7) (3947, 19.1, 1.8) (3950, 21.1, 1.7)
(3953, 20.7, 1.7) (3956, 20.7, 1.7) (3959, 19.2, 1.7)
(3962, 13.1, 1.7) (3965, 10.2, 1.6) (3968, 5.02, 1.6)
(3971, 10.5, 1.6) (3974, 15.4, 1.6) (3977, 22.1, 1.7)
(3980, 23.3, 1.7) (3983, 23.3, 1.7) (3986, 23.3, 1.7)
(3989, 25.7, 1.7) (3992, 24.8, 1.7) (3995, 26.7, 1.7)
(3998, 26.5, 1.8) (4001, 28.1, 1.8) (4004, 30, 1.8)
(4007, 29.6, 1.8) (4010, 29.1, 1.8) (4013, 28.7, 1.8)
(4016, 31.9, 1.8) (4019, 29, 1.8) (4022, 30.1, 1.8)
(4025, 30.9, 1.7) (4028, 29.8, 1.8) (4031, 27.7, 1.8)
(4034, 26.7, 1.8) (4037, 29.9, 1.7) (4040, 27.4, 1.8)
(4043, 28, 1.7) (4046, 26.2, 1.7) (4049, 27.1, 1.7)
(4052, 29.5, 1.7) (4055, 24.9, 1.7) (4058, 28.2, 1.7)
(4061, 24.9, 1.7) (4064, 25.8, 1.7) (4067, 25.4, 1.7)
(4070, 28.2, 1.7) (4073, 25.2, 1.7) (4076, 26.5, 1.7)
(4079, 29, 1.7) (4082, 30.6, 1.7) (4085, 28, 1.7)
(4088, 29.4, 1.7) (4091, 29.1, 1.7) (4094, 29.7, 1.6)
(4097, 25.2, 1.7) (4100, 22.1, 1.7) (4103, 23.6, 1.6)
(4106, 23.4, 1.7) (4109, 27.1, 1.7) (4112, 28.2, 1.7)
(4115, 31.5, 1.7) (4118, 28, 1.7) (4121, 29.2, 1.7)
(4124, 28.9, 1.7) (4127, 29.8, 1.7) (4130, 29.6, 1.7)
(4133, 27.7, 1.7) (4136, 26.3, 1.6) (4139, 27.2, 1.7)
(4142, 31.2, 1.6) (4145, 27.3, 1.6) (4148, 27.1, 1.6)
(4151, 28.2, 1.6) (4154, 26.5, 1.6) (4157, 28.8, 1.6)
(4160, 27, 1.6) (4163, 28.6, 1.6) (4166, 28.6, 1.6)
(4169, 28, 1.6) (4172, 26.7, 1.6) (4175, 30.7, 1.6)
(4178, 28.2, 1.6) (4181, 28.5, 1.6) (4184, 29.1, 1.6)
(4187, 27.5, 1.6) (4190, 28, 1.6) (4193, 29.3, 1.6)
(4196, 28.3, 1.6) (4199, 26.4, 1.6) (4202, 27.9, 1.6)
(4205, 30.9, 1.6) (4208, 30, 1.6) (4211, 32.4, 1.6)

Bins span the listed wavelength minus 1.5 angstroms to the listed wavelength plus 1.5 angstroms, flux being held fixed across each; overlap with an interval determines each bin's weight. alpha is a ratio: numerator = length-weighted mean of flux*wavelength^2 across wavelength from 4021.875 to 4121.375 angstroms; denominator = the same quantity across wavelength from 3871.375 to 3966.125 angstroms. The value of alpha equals 1.79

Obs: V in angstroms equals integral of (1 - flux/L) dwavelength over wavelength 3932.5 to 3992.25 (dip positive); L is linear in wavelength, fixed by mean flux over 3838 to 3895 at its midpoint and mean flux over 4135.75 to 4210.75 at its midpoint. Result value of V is 7.8 angstroms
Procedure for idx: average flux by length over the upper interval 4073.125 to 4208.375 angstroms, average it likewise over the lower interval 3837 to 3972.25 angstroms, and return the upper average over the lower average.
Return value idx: 1.79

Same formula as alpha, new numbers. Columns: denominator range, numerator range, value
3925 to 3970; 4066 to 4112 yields 2.09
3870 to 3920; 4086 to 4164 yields 1.69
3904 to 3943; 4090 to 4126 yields 1.94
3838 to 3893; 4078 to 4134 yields 2.06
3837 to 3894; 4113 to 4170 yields 2.14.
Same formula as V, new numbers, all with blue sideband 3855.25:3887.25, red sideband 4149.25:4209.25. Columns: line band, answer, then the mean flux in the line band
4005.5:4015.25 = -3.9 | 29.3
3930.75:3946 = 5.7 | 11.3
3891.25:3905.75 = -2.6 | 19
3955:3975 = 6.1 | 13.2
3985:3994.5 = -2.3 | 24.9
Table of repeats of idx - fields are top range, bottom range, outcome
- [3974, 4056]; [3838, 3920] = 1.61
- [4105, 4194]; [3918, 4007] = 1.55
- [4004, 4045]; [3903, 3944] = 1.89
